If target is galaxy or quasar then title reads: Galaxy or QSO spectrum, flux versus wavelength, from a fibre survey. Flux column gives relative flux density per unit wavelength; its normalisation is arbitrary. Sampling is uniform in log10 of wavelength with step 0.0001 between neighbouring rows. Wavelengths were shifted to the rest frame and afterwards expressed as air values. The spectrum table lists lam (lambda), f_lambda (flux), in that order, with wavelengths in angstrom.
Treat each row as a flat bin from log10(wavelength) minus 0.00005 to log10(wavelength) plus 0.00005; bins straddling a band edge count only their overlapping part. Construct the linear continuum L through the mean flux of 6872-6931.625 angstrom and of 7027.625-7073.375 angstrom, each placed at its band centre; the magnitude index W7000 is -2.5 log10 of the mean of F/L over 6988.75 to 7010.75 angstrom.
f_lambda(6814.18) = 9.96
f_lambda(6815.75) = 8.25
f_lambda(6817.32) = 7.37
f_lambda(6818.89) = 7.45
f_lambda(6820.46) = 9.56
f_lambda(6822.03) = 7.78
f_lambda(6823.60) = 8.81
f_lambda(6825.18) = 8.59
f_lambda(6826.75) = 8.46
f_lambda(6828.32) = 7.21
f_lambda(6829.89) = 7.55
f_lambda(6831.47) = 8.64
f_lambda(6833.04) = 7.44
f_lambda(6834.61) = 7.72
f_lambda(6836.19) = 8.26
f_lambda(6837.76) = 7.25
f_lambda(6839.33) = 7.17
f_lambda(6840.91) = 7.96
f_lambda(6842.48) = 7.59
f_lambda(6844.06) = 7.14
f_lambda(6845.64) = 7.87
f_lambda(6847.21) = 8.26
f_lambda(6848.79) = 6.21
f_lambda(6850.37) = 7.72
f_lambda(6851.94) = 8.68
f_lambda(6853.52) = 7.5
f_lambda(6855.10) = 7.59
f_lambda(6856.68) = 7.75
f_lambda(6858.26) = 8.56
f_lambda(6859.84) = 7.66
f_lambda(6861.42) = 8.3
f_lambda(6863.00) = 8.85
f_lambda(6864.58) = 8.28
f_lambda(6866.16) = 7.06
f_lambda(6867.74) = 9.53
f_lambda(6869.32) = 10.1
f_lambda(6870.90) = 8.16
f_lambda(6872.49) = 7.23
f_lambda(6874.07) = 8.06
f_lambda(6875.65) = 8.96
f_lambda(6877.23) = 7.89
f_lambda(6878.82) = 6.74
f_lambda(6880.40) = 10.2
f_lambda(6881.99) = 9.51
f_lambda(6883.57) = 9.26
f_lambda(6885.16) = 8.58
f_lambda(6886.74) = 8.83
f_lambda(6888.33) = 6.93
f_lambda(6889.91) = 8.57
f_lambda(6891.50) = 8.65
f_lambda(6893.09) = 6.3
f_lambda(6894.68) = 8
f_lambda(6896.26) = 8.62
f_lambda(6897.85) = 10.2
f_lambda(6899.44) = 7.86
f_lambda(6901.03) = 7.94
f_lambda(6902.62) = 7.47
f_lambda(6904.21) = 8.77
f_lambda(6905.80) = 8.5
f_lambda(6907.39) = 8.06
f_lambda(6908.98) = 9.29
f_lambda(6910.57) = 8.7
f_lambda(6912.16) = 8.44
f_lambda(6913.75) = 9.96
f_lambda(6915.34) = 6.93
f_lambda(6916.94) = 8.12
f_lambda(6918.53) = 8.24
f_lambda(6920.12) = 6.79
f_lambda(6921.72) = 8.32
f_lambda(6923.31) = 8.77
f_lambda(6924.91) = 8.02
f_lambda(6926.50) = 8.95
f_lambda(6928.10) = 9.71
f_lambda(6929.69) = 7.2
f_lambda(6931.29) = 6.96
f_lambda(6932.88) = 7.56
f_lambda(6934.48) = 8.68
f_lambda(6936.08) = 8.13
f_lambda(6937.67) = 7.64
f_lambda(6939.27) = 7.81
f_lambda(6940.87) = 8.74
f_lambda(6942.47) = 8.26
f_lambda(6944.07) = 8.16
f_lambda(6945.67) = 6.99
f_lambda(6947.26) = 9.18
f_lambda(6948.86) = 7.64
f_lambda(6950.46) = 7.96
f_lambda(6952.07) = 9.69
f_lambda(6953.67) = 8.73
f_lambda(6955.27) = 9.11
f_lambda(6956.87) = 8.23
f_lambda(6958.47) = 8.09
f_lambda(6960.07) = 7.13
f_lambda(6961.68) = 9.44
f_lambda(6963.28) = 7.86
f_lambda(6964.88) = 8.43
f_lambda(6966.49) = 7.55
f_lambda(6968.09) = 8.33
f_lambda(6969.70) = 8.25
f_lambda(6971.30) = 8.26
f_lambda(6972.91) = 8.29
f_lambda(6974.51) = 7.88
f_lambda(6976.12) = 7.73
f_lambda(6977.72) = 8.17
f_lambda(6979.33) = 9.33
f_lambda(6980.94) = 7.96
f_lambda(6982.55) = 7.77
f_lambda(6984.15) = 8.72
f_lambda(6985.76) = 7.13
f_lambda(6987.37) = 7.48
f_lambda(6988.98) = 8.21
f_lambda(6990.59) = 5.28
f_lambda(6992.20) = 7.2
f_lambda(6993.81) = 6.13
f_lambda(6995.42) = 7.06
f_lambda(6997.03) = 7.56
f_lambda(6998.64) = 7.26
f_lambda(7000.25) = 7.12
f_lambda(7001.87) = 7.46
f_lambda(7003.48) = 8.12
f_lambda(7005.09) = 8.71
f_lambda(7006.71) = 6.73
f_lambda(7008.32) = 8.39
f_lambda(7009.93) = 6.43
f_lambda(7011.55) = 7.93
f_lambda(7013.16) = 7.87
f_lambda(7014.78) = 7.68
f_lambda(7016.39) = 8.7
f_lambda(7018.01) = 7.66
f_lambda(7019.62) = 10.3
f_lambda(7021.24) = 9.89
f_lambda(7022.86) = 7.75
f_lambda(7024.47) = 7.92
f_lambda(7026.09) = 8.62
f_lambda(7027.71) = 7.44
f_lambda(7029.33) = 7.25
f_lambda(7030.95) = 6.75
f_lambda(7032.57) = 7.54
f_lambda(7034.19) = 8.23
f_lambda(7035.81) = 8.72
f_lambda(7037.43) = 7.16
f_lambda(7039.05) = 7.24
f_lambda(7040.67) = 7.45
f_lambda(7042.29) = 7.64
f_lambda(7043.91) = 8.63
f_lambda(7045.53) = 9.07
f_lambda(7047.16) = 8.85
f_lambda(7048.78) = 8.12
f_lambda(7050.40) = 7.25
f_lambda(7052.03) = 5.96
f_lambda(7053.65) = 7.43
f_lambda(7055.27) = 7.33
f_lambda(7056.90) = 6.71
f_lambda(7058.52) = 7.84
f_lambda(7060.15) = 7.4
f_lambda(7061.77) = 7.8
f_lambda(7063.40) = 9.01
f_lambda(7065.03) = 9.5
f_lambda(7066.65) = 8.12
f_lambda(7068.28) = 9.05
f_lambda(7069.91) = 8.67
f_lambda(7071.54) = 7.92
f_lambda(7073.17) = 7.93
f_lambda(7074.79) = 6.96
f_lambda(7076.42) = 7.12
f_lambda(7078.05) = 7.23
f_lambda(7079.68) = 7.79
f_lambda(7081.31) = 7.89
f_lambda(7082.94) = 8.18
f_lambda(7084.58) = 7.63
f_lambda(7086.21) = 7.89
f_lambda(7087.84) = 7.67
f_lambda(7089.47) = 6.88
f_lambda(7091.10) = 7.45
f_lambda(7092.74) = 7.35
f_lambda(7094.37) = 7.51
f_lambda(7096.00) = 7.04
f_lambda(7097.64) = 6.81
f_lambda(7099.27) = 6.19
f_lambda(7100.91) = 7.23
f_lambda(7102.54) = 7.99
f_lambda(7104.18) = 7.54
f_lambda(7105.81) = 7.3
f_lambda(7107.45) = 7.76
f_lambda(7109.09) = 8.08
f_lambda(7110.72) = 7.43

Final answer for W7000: 0.112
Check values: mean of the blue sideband 8.32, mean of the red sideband 7.87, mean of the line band 7.24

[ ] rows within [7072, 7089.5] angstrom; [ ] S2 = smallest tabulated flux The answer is 6.88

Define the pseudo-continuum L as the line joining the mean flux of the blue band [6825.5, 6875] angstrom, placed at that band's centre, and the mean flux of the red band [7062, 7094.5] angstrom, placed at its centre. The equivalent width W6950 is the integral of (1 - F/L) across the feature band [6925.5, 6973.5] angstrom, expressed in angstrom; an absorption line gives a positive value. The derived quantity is -1.9 angstrom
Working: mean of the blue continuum 7.94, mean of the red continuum 7.89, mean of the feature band 8.23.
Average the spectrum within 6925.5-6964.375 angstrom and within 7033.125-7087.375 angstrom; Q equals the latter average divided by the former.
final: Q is 0.95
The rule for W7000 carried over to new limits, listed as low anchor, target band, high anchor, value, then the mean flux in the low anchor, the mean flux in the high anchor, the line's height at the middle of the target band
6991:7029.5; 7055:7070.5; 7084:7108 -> -0.09 mag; 7.78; 7.34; 7.51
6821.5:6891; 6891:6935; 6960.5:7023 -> -0.03 mag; 8.1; 7.89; 8.02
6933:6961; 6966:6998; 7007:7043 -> 0.05 mag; 8.23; 7.92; 8.09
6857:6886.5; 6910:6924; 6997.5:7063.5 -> 0.01 mag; 8.49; 7.82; 8.3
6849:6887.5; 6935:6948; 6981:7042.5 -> -0.01 mag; 8.34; 7.7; 8.02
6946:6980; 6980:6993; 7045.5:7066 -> 0.10 mag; 8.33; 7.82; 8.2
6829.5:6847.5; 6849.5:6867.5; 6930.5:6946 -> -0.04 mag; 7.73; 7.92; 7.77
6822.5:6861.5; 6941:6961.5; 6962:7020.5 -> -0.07 mag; 7.83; 7.82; 7.82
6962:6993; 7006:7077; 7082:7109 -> -0.04 mag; 7.91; 7.42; 7.64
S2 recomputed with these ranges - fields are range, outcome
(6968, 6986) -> 7.13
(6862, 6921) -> 6.3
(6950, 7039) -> 5.28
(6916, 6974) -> 6.79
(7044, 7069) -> 5.96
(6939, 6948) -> 6.99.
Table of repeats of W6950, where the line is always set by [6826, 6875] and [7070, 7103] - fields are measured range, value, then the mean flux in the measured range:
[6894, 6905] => -0.8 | 8.41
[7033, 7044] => -0.4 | 7.81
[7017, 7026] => -1.3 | 8.7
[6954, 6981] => -2.0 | 8.25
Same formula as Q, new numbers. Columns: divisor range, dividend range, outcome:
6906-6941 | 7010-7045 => 0.97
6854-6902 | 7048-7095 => 0.93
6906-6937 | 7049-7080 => 0.94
